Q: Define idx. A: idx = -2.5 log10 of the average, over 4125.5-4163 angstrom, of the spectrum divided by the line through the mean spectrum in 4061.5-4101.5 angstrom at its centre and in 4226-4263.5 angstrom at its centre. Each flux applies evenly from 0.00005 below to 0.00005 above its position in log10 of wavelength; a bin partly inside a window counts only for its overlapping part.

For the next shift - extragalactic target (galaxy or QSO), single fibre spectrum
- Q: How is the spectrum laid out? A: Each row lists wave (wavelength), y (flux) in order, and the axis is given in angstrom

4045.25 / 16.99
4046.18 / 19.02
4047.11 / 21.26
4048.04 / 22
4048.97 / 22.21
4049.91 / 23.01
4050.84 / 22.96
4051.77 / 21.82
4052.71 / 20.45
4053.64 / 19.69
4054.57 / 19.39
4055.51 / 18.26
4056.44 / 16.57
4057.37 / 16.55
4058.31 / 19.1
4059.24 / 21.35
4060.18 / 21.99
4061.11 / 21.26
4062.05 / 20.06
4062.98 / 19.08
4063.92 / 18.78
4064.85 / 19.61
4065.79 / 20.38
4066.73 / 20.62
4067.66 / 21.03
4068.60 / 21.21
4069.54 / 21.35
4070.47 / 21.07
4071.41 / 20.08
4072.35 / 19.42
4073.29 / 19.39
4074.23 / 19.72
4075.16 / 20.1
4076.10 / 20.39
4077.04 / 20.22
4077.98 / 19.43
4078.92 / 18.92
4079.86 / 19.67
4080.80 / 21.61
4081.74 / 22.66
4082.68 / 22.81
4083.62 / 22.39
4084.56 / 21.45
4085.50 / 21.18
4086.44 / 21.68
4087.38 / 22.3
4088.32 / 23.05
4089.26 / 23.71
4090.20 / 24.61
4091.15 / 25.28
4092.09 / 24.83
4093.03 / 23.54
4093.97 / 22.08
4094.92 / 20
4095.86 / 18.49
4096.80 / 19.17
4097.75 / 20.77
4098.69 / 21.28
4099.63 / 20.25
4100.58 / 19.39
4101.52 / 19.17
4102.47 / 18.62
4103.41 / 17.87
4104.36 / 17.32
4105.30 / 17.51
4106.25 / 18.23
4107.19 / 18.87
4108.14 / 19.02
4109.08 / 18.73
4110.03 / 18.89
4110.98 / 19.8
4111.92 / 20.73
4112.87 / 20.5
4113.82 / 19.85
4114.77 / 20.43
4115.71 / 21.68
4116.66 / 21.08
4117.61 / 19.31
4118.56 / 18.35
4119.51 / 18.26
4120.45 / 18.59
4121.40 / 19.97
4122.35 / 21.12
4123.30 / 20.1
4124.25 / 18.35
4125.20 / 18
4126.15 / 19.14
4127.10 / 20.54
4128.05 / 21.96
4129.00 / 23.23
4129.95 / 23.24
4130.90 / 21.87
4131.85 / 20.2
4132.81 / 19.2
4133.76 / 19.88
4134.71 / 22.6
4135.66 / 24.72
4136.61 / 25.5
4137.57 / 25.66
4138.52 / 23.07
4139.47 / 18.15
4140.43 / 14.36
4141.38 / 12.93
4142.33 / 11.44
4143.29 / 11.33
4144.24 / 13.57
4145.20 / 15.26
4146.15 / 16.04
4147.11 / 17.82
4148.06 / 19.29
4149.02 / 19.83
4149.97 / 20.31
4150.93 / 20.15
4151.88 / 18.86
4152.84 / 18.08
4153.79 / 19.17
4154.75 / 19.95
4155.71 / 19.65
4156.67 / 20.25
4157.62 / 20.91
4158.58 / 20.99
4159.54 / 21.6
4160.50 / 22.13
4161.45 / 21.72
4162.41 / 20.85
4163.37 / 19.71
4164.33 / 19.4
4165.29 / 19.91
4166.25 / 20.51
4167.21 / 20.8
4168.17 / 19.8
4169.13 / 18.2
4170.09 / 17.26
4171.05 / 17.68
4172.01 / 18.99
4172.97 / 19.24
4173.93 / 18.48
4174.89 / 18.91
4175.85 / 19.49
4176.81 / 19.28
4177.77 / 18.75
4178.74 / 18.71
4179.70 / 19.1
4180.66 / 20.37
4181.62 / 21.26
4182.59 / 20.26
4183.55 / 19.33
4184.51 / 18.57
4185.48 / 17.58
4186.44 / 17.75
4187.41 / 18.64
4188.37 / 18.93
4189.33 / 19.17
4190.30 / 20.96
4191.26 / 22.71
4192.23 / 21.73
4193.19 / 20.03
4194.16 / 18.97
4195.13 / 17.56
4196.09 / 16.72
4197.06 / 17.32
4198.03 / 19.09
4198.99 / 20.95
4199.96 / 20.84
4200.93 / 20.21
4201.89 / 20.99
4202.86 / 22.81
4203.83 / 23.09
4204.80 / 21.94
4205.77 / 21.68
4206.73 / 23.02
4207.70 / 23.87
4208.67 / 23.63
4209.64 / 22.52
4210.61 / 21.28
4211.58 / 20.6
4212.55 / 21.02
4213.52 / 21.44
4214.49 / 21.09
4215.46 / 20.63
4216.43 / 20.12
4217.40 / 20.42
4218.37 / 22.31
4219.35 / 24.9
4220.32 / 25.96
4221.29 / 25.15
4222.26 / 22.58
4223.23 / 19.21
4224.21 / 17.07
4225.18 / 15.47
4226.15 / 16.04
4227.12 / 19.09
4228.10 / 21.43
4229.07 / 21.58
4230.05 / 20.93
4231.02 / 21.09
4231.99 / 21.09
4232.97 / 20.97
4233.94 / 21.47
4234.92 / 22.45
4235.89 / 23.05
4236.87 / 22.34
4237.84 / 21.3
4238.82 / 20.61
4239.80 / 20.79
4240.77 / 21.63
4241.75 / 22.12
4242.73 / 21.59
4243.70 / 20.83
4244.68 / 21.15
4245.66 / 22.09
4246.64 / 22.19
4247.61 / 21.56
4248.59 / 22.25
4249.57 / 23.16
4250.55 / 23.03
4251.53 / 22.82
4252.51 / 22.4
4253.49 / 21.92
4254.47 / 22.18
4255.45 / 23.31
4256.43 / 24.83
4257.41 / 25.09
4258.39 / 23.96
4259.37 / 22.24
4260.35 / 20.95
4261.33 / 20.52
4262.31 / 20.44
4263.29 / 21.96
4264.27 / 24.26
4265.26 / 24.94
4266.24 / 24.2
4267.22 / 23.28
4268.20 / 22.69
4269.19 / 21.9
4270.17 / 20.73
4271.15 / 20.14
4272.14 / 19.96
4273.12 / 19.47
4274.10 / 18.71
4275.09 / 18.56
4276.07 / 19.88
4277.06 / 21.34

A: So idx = 0.09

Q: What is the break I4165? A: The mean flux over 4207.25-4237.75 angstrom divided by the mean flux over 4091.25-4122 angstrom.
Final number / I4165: 1.1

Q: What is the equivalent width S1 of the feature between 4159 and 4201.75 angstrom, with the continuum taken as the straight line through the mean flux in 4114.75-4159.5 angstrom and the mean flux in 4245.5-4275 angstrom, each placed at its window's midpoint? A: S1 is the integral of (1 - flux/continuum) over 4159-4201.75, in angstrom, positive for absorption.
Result 1.8 angstrom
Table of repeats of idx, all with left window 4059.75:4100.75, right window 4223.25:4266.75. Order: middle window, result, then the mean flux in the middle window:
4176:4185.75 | 0.11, 19.4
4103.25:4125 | 0.10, 19.3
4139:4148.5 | 0.38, 15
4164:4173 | 0.12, 19.2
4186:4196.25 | 0.11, 19.5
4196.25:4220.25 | 0.00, 21.5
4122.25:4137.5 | 0.00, 21.3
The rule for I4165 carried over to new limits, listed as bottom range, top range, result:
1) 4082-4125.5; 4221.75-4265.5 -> 1.06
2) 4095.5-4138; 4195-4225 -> 1.06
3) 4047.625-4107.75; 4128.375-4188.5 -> 0.94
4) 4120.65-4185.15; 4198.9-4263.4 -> 1.11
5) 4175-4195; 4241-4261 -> 1.15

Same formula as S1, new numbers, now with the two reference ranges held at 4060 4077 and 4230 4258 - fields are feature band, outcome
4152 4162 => 0.4 angstrom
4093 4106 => 0.7 angstrom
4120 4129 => 0.4 angstrom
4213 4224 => -0.1 angstrom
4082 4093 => -1.4 angstrom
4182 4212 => 1.7 angstrom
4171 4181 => 1.1 angstrom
